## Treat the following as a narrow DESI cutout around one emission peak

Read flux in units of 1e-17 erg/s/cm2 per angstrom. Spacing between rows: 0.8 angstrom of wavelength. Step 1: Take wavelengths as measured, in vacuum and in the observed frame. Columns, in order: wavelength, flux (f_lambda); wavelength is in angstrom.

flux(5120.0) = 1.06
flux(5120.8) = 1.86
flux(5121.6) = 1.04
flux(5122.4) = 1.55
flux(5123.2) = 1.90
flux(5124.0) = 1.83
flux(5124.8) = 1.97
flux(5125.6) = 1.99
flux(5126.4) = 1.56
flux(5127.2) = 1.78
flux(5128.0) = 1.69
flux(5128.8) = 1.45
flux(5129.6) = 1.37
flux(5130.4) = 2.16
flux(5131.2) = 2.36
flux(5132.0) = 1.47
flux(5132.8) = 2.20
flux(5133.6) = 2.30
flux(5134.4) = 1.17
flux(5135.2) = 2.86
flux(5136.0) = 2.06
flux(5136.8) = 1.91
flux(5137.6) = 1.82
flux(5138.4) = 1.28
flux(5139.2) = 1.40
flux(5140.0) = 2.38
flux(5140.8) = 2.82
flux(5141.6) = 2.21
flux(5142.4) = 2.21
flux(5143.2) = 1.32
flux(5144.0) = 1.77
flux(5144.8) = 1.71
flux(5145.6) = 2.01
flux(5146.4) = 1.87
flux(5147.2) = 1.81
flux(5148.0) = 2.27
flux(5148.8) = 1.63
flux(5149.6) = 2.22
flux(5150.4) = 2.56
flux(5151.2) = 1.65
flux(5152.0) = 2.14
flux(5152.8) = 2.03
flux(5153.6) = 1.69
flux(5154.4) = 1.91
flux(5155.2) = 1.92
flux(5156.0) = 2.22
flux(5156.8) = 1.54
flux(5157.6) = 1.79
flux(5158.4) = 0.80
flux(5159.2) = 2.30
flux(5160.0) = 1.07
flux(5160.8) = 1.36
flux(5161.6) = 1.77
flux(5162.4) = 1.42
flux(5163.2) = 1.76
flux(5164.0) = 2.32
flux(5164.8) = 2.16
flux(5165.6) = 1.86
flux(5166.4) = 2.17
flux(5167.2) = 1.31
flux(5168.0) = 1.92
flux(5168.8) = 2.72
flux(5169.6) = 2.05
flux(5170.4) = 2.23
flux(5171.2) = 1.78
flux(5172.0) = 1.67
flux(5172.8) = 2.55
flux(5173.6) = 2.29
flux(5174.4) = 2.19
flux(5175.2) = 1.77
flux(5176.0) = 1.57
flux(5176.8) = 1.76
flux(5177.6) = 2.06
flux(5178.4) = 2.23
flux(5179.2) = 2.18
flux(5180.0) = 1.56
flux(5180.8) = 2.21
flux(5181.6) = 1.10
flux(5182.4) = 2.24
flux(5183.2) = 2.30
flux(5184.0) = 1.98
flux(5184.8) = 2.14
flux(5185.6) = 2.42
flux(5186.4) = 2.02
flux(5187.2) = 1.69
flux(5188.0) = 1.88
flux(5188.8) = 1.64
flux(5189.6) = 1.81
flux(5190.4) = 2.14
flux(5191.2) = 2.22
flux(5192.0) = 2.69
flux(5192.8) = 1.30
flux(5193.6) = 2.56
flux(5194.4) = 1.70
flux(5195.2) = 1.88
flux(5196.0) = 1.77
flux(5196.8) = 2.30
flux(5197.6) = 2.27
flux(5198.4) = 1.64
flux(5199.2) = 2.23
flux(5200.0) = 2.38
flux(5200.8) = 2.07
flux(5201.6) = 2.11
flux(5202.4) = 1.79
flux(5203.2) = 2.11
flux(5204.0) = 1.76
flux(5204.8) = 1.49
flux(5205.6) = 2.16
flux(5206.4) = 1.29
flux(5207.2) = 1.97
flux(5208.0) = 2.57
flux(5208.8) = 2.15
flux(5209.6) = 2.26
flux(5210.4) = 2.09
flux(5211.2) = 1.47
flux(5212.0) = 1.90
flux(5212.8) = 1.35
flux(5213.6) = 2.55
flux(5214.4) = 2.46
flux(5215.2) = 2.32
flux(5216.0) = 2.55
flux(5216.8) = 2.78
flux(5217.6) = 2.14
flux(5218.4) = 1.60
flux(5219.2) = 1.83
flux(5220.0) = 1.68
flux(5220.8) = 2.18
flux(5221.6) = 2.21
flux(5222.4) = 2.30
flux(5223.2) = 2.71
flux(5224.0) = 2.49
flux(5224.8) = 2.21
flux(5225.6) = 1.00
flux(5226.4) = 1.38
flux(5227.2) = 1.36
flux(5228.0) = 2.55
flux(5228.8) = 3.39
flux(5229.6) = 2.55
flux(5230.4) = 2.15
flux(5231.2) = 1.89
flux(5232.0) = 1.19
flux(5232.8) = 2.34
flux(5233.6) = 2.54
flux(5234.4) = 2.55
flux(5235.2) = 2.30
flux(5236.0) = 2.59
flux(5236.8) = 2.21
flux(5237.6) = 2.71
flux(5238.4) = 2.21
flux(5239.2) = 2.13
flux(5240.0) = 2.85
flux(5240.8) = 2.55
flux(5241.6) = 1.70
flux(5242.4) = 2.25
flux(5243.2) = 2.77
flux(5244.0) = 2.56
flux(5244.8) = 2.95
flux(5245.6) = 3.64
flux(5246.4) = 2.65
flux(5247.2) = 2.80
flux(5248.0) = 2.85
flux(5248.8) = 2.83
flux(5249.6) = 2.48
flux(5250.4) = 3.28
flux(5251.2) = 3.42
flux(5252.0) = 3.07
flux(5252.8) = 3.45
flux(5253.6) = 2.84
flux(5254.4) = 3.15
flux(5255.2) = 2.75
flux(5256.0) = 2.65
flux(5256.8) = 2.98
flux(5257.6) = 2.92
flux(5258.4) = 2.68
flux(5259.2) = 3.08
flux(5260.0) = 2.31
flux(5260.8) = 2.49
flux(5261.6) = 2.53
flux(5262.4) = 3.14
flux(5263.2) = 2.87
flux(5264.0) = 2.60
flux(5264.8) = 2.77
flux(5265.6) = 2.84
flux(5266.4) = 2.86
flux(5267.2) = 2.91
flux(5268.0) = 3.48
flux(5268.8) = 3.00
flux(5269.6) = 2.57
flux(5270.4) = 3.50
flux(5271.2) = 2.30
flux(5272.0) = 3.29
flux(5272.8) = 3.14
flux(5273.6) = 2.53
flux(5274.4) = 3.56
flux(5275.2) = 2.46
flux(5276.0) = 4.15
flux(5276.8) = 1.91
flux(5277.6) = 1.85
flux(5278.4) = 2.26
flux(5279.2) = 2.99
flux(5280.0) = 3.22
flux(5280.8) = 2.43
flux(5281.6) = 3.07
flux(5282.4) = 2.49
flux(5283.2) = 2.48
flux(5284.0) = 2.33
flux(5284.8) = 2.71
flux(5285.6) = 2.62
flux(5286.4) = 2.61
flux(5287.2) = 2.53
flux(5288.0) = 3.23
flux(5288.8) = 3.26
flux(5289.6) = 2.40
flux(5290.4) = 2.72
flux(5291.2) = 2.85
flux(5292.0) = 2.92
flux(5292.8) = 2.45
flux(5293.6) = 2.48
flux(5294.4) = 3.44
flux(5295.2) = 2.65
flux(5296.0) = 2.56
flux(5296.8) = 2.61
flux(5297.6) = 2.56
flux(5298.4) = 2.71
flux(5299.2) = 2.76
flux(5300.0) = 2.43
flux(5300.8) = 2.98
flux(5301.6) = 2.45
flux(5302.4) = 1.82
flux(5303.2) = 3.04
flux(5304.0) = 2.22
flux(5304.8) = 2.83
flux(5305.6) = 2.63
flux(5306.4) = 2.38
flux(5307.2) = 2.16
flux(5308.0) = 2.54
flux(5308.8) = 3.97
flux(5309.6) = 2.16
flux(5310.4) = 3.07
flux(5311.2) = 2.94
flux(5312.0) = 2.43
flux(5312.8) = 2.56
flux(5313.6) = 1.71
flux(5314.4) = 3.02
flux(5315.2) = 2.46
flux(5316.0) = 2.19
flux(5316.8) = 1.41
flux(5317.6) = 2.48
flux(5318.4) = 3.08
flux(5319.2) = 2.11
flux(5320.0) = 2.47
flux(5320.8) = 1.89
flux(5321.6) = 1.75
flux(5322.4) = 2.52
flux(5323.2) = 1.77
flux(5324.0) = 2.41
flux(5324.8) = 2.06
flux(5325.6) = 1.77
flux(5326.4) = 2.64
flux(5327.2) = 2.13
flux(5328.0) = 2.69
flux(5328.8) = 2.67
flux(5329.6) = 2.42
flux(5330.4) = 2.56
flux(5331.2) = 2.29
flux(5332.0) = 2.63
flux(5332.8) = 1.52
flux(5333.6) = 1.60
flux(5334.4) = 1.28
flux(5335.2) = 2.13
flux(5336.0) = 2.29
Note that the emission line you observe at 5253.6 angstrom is Mg II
